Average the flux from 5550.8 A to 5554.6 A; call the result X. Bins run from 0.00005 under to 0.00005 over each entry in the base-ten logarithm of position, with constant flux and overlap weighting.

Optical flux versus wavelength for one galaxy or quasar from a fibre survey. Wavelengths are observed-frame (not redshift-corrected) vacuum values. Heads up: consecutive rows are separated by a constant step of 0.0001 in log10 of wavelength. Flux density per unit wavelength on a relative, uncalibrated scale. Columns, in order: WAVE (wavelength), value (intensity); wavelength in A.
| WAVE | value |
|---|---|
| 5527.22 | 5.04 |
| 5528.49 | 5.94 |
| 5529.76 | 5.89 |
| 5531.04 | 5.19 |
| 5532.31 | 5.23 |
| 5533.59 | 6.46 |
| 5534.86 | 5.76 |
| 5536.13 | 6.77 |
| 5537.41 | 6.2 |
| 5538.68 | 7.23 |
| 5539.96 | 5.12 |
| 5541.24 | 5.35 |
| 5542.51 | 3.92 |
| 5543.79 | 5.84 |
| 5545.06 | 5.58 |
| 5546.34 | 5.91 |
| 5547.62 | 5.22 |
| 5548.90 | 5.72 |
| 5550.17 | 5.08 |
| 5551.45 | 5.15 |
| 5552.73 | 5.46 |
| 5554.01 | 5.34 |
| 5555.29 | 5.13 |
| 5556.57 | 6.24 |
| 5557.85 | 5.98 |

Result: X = 5.31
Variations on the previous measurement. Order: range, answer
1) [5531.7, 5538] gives 6.08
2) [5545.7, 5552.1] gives 5.41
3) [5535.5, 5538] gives 6.48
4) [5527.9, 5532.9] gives 5.56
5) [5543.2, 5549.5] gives 5.65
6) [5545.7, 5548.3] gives 5.55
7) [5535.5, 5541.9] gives 6.12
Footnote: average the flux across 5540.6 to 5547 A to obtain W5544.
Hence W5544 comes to 5.32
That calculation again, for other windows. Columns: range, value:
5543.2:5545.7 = 5.72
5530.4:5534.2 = 5.61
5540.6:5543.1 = 4.66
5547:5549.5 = 5.46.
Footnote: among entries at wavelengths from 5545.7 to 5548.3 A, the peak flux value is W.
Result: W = 5.91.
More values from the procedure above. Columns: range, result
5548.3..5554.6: 5.72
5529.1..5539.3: 7.23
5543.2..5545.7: 5.84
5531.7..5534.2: 6.46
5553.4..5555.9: 5.34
